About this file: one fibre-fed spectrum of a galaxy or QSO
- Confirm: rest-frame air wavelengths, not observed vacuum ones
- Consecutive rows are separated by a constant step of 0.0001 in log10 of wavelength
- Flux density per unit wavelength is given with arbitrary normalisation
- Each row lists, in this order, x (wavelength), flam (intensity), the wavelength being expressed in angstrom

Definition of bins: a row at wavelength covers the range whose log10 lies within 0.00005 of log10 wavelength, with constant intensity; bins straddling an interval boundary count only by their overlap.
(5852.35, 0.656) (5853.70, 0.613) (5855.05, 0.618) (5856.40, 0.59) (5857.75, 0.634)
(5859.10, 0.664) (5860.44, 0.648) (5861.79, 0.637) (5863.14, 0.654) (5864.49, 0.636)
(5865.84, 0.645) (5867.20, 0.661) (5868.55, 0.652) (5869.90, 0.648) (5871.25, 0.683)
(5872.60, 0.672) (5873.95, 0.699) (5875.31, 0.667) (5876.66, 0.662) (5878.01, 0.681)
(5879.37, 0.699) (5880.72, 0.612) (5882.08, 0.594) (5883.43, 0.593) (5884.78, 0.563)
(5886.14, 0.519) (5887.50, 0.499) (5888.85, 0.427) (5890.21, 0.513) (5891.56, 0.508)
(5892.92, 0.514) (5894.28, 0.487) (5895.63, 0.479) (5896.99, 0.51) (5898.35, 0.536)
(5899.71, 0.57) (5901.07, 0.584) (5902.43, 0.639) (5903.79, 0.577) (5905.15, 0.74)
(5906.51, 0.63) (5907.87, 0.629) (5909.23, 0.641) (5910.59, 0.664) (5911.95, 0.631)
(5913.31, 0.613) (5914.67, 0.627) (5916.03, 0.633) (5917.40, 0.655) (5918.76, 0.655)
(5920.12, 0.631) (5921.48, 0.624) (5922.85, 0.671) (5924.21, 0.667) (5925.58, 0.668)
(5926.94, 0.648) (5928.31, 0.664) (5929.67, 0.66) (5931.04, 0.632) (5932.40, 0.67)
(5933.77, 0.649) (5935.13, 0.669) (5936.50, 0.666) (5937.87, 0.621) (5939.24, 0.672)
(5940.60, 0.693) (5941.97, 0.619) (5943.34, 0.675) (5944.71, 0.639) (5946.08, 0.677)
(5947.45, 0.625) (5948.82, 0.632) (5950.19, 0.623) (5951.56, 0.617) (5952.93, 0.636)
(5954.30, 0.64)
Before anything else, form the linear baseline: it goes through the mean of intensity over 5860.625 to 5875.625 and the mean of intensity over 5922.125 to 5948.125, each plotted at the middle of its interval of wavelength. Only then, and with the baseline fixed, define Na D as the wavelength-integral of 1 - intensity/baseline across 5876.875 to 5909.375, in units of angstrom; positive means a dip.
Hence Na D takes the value 4.20 angstrom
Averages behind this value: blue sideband 0.659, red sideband 0.657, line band 0.573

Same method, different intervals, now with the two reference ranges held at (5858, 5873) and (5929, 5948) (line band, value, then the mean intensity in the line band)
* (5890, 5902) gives 2.4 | 0.525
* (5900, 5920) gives 0.6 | 0.636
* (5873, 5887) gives 0.6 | 0.628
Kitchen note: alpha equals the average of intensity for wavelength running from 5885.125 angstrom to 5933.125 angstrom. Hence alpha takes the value 0.6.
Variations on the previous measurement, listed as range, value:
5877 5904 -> 0.556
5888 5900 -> 0.503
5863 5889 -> 0.627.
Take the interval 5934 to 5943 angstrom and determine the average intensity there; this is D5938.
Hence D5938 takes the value 0.657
